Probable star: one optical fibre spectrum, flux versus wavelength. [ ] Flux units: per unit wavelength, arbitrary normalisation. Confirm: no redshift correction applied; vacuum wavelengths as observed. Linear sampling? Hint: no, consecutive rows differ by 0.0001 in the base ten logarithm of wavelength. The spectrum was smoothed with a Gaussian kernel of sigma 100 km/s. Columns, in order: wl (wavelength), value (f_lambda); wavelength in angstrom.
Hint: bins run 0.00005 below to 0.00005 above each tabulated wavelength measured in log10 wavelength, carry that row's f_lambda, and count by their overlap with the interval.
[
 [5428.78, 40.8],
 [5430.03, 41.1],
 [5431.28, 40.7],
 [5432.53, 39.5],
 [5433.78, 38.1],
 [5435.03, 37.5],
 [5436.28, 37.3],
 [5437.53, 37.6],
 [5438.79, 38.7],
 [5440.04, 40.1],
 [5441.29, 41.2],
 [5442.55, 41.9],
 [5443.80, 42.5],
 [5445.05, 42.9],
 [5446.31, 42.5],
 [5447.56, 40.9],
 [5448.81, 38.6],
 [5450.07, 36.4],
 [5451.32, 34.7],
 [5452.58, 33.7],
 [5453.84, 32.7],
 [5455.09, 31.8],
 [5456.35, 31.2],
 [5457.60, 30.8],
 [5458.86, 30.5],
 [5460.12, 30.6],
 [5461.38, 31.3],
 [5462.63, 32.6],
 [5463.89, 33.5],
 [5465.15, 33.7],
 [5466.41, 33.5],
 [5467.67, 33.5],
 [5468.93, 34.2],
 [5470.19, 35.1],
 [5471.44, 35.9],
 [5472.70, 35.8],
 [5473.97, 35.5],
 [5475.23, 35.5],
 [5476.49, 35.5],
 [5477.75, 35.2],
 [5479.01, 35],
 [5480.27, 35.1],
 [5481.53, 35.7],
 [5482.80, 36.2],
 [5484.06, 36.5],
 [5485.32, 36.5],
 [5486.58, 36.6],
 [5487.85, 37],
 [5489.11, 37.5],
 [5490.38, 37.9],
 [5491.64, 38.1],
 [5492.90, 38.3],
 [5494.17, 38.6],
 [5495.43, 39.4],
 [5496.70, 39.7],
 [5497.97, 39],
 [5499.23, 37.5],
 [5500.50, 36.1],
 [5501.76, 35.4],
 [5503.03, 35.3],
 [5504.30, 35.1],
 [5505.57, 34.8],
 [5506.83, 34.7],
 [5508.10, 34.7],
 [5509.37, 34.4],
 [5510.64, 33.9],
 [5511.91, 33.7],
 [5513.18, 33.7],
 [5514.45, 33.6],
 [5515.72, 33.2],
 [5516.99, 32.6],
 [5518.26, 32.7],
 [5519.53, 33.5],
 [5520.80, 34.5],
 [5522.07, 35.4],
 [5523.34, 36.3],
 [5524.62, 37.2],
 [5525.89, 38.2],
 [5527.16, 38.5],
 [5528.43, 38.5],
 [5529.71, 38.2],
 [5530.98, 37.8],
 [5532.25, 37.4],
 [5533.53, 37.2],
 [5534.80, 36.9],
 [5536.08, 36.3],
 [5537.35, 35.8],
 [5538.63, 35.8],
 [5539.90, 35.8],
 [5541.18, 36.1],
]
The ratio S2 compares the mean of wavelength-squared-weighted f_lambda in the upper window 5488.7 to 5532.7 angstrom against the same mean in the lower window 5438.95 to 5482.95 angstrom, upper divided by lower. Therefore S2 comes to 1.03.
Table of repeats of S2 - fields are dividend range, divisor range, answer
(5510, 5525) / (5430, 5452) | 0.89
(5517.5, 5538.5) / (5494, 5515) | 1.03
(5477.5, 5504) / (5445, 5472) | 1.09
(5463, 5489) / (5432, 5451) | 0.90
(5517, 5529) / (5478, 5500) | 0.98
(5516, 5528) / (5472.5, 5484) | 1.01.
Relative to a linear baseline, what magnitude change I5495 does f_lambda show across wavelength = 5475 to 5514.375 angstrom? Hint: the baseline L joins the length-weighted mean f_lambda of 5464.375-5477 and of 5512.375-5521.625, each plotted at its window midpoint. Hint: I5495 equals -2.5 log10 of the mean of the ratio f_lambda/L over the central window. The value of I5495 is -0.06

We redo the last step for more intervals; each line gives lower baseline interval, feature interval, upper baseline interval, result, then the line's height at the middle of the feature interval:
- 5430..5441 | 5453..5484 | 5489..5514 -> 0.12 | 37.6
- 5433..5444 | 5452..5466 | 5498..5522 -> 0.18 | 38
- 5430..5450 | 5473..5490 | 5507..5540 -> 0.05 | 37.8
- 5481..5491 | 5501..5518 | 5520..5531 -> 0.08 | 36.9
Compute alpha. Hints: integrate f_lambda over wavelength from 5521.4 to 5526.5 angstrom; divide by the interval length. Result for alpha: 36.7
